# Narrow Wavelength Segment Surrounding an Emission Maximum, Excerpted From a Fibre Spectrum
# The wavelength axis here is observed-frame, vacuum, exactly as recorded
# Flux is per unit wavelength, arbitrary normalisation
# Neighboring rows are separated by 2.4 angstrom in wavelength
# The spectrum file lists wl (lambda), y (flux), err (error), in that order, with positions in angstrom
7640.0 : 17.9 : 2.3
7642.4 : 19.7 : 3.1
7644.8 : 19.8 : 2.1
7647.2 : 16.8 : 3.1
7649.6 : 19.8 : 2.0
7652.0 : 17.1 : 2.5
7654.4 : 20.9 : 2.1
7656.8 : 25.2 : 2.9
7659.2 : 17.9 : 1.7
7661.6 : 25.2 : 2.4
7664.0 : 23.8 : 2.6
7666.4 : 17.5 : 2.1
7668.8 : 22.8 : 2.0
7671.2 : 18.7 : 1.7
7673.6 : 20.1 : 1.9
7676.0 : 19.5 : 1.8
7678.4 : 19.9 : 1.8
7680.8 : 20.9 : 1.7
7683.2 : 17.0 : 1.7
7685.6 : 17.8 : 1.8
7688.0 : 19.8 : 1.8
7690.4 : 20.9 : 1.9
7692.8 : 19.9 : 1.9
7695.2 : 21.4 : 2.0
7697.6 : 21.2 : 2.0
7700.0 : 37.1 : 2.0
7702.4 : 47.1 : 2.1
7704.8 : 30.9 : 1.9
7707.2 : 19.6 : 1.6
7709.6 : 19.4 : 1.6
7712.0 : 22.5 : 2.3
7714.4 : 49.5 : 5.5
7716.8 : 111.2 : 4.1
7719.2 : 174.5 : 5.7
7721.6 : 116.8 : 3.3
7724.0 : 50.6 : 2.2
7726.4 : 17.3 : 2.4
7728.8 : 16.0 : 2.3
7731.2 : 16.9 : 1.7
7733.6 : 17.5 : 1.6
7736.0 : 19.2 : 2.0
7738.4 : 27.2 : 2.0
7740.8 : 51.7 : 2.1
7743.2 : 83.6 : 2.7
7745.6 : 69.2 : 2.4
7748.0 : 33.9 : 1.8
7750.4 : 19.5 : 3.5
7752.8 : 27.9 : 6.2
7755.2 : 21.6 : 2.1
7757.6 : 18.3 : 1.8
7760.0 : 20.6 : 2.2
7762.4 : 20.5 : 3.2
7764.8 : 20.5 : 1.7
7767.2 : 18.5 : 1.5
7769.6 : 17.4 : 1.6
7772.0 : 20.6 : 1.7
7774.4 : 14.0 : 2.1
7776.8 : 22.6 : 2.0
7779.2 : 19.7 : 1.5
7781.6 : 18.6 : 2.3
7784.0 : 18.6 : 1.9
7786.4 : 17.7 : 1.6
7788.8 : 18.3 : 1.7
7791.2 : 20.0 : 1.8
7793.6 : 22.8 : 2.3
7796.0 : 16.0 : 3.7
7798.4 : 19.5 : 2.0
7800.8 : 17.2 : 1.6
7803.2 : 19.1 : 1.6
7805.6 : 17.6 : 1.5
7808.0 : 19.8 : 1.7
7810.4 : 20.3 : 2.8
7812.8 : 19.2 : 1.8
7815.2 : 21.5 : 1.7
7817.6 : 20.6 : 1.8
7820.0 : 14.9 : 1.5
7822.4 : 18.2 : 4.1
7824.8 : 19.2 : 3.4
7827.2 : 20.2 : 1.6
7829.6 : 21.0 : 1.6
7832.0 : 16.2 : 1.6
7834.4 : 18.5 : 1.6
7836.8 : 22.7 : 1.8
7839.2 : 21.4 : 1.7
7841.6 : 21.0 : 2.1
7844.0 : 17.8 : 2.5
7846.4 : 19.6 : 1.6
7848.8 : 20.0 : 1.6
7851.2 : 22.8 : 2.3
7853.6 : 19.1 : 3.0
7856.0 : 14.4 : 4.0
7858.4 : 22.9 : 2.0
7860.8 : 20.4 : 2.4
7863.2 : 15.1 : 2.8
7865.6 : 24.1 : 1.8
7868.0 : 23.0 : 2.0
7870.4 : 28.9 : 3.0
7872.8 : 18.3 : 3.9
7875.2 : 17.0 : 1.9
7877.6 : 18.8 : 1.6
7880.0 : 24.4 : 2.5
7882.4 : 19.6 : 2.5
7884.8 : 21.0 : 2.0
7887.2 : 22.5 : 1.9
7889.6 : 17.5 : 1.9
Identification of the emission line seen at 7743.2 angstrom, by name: [N II]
